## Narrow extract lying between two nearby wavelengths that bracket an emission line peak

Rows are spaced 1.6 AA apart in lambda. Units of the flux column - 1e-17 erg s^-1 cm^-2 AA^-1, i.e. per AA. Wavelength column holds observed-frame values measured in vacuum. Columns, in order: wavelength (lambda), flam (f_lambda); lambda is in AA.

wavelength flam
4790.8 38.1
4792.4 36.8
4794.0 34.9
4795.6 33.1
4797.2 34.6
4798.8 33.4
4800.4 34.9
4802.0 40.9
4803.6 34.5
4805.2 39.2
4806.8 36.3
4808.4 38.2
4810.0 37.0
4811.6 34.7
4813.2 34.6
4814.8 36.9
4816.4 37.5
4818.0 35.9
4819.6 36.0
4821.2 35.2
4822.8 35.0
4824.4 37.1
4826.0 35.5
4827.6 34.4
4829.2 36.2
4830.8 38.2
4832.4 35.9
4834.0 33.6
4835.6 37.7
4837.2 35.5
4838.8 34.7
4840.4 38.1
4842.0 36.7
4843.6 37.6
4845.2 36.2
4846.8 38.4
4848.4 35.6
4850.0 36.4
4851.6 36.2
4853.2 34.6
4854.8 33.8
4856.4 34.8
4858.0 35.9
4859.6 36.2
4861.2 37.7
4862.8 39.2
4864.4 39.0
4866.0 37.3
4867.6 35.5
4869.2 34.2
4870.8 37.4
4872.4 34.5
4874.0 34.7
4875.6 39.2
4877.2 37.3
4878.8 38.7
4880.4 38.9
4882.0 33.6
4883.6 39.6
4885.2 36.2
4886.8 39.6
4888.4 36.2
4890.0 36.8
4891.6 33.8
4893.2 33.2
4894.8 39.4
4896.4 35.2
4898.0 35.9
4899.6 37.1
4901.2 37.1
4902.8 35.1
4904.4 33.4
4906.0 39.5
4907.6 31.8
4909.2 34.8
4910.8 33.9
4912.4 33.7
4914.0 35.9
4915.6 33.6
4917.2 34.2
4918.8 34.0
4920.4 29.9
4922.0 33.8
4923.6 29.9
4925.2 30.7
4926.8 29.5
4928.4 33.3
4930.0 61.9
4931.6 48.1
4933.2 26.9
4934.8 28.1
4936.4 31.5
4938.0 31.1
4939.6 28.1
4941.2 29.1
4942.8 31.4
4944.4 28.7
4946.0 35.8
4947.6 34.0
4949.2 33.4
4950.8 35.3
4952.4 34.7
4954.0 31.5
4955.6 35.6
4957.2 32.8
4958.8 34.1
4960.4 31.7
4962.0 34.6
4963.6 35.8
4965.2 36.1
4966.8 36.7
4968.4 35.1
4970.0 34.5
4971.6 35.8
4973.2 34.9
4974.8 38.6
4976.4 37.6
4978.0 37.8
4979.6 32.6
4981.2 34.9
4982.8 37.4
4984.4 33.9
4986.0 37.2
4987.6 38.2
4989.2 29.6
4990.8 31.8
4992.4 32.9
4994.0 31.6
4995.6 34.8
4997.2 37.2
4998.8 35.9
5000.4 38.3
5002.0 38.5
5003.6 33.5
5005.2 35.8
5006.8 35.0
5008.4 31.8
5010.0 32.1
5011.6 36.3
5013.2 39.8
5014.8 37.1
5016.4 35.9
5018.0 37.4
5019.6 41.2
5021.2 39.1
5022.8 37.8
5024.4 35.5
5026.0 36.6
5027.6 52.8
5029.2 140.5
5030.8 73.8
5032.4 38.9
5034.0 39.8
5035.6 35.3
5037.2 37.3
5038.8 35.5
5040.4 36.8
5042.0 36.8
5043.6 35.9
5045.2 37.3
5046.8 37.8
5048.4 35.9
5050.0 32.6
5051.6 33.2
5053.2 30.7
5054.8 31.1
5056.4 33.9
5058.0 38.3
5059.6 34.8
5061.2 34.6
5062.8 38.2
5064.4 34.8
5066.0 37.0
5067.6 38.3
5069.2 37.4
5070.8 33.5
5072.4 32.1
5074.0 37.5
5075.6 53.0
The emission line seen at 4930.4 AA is H-beta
